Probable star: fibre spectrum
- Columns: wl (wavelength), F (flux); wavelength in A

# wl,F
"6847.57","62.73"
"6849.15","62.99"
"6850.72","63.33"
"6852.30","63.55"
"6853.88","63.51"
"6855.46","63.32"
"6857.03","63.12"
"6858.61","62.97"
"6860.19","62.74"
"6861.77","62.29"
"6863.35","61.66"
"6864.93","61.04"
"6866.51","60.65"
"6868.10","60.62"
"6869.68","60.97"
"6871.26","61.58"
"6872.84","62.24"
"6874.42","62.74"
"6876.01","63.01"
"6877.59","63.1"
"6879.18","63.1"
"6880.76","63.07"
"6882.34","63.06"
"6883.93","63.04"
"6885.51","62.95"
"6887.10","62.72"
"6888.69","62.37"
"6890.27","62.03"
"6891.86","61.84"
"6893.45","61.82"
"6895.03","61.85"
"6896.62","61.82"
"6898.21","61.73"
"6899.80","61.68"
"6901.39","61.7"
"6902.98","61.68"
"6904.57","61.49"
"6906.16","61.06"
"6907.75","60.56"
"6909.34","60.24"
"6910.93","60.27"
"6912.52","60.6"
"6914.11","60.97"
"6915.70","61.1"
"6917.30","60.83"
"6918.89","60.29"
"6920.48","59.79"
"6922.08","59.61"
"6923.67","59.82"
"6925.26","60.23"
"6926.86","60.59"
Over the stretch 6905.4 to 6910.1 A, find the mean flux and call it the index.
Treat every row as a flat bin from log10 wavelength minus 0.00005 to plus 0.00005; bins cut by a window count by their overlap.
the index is 60.6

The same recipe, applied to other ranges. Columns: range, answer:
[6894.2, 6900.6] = 61.8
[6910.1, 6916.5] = 60.8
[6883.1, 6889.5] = 62.8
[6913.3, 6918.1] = 61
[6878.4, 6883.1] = 63.2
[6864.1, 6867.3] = 60.9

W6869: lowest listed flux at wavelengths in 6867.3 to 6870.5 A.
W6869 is 60.62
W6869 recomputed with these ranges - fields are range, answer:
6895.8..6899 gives 61.73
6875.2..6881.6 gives 63.01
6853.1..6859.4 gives 62.97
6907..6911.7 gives 60.24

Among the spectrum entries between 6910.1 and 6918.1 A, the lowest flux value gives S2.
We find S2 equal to 60.27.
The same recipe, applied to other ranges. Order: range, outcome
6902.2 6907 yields 61.06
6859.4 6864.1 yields 61.66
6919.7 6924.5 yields 59.61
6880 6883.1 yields 63.06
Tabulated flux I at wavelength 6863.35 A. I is 61.66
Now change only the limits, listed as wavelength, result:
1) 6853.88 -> 63.51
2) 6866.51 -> 60.65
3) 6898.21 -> 61.73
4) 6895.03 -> 61.85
